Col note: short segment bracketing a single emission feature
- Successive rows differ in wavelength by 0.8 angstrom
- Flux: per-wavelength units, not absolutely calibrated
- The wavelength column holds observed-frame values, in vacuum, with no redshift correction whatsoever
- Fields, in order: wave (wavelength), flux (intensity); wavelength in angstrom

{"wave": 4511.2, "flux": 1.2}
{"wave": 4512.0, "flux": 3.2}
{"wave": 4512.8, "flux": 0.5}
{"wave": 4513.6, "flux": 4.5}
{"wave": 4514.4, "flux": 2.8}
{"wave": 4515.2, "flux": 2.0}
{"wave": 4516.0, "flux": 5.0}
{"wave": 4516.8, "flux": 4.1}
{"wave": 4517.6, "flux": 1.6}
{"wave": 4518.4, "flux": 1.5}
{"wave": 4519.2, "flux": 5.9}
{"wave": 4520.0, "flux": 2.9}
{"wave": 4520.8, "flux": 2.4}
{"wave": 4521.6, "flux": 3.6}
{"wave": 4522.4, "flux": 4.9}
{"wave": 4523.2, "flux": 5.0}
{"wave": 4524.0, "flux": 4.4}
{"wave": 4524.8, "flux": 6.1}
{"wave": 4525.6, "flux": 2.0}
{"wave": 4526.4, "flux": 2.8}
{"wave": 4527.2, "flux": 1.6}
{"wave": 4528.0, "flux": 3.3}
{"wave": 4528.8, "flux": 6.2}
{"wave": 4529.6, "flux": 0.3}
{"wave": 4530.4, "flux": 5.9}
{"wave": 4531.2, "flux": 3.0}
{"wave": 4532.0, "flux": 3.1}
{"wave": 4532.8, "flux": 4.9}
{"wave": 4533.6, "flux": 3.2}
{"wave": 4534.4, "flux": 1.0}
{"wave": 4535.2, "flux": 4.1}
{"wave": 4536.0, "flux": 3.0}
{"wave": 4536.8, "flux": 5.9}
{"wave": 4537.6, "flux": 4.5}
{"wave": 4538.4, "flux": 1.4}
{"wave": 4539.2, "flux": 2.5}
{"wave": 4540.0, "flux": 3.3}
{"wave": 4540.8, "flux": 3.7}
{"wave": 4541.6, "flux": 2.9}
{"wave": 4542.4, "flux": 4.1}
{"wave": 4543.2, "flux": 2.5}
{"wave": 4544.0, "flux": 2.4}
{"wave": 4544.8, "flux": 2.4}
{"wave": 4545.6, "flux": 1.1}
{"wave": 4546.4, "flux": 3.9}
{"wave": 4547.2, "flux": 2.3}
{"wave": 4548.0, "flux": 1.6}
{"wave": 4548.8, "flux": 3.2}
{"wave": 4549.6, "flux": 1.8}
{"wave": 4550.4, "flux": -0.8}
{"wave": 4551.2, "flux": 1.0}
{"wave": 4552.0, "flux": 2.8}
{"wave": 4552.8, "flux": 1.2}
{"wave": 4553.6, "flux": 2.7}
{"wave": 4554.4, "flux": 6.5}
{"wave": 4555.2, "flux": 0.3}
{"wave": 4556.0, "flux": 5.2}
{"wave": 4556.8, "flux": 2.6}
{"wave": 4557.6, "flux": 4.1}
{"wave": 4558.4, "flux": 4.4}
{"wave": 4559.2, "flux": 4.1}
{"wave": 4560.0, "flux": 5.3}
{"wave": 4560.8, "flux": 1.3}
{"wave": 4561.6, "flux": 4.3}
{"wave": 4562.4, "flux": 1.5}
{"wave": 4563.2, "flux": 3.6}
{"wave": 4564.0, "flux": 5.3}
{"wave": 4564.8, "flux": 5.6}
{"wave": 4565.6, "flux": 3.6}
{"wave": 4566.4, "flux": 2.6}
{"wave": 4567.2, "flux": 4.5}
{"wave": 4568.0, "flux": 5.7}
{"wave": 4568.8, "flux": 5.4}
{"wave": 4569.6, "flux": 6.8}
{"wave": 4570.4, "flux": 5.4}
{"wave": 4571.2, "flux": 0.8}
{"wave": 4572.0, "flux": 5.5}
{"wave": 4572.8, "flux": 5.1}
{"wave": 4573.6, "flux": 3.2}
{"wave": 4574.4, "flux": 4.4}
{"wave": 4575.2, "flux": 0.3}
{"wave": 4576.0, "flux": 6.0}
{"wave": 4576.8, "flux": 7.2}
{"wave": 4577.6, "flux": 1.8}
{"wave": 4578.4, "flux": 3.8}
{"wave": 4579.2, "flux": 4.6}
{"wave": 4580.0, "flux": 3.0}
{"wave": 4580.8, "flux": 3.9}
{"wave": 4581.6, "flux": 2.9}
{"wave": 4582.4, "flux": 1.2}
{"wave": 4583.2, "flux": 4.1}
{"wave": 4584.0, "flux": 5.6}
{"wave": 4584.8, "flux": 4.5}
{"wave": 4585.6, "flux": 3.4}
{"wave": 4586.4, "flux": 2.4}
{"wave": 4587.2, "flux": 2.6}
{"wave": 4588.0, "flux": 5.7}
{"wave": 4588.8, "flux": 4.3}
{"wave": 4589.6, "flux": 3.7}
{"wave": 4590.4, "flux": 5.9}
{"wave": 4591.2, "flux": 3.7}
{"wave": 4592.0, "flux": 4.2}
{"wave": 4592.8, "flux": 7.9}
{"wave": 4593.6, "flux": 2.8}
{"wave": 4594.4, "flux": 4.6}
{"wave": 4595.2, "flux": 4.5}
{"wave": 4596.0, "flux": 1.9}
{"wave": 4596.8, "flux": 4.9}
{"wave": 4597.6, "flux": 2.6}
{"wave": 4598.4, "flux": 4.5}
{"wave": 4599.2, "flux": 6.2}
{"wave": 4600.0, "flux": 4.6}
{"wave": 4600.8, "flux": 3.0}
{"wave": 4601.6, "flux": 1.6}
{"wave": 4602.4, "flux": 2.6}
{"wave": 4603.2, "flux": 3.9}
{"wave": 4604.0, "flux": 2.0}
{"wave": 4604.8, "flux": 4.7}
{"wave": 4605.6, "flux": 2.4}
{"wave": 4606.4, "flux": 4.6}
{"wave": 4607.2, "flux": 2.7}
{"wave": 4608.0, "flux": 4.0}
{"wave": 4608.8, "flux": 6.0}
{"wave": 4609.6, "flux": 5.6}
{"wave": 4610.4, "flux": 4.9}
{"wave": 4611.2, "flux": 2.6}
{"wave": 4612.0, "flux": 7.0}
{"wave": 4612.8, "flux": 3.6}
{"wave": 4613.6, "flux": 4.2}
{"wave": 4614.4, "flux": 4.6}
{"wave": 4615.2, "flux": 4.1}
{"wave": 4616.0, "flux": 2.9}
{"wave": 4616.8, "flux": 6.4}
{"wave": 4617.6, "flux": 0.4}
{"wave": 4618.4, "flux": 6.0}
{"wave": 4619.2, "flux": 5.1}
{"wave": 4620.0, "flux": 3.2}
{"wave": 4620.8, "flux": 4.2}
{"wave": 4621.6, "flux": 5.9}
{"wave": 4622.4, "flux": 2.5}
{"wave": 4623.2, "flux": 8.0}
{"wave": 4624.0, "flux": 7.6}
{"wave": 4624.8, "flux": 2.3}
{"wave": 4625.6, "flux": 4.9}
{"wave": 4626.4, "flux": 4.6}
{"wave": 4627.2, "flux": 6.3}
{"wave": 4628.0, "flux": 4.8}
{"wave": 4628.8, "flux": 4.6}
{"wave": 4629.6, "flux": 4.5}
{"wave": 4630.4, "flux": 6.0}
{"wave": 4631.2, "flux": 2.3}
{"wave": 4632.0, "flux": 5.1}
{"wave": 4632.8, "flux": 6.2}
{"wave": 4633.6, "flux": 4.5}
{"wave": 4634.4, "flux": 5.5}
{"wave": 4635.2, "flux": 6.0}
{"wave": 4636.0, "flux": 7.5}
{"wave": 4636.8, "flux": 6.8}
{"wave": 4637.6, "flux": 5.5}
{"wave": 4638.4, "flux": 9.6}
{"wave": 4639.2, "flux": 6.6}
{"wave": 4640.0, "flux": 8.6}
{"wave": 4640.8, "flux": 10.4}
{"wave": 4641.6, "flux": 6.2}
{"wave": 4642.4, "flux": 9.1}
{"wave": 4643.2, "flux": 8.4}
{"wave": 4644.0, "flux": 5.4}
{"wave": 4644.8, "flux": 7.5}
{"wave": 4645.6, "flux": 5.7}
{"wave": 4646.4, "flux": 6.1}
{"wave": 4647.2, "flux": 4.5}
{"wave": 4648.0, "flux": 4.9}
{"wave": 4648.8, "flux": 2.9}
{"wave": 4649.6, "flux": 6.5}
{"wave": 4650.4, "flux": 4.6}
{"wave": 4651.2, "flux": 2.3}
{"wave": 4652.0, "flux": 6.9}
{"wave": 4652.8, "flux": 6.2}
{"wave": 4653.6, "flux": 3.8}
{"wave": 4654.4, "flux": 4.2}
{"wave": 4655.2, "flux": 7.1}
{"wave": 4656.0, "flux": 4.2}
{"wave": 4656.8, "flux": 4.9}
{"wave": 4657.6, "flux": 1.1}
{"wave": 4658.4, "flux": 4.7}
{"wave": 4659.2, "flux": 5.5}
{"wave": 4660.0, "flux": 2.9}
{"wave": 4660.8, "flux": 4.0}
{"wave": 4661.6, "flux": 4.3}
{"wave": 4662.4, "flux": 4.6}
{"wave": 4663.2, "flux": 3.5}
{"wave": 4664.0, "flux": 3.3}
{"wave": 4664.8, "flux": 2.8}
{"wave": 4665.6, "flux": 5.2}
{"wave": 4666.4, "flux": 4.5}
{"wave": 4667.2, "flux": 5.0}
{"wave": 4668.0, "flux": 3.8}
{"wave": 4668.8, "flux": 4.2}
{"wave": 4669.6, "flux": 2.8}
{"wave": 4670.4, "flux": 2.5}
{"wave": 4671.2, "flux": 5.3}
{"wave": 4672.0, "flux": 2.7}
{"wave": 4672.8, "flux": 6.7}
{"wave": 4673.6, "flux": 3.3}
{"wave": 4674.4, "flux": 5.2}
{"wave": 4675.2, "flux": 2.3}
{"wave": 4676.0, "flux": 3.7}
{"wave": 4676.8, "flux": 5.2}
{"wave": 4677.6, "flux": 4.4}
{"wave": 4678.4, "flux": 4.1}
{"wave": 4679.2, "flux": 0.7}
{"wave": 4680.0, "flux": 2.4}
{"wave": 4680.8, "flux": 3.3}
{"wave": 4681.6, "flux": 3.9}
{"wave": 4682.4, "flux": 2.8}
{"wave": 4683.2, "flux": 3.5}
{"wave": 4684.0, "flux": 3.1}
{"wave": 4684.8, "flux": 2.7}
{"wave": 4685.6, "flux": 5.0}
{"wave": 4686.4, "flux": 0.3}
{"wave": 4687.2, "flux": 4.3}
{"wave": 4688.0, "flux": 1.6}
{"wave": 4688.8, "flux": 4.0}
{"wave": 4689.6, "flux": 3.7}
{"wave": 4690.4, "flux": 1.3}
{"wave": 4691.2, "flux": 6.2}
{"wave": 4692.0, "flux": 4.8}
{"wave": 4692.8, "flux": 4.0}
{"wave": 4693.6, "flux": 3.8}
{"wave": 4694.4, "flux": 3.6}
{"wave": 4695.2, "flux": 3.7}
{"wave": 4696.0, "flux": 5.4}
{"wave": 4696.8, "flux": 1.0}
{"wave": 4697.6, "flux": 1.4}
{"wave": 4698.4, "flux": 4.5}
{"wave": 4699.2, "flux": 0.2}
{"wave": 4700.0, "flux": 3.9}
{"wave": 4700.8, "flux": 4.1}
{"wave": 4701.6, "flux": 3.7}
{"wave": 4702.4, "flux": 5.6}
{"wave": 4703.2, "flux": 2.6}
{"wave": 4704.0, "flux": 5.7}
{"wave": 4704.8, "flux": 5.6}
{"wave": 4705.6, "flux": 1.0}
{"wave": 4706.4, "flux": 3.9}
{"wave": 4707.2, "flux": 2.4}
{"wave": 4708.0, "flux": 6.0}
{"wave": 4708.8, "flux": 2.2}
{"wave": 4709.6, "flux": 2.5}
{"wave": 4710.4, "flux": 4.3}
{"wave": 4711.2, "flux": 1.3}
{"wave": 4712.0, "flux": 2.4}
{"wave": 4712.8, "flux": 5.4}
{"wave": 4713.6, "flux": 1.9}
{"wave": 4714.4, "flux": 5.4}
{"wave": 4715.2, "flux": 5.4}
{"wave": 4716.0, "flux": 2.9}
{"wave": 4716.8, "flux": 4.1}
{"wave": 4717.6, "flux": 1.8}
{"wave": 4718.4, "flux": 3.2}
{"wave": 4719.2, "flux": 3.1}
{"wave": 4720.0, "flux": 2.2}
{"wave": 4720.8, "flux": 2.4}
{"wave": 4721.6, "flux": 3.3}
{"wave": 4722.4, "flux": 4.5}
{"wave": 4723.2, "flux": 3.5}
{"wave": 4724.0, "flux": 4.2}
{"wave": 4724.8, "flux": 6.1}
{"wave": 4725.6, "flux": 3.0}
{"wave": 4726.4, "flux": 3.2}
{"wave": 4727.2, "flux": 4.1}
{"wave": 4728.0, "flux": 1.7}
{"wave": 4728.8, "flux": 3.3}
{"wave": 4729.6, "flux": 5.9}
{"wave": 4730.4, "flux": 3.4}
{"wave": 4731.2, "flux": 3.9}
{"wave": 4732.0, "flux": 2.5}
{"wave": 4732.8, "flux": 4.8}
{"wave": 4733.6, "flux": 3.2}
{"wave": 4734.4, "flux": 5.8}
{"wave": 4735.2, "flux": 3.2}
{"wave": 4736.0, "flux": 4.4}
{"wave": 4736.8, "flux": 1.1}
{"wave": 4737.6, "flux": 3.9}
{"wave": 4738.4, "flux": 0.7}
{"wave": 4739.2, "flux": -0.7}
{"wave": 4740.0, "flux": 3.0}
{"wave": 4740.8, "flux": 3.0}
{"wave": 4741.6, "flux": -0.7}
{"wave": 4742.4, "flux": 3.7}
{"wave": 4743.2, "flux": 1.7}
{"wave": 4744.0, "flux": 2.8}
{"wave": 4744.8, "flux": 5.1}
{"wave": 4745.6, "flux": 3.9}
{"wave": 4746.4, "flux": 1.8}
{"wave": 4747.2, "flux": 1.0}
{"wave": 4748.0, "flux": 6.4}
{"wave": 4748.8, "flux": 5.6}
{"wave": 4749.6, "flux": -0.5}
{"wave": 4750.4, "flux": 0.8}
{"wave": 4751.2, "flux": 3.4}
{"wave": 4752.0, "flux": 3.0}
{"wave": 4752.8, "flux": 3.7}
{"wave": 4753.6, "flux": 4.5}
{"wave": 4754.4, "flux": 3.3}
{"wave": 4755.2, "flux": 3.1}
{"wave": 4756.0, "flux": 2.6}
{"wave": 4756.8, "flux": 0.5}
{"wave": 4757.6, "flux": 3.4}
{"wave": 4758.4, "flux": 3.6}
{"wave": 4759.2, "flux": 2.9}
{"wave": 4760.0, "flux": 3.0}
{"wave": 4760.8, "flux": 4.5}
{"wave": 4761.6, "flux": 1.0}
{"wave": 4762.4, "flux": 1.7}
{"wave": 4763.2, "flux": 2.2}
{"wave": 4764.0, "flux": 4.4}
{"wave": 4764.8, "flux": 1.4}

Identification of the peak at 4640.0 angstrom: C III]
